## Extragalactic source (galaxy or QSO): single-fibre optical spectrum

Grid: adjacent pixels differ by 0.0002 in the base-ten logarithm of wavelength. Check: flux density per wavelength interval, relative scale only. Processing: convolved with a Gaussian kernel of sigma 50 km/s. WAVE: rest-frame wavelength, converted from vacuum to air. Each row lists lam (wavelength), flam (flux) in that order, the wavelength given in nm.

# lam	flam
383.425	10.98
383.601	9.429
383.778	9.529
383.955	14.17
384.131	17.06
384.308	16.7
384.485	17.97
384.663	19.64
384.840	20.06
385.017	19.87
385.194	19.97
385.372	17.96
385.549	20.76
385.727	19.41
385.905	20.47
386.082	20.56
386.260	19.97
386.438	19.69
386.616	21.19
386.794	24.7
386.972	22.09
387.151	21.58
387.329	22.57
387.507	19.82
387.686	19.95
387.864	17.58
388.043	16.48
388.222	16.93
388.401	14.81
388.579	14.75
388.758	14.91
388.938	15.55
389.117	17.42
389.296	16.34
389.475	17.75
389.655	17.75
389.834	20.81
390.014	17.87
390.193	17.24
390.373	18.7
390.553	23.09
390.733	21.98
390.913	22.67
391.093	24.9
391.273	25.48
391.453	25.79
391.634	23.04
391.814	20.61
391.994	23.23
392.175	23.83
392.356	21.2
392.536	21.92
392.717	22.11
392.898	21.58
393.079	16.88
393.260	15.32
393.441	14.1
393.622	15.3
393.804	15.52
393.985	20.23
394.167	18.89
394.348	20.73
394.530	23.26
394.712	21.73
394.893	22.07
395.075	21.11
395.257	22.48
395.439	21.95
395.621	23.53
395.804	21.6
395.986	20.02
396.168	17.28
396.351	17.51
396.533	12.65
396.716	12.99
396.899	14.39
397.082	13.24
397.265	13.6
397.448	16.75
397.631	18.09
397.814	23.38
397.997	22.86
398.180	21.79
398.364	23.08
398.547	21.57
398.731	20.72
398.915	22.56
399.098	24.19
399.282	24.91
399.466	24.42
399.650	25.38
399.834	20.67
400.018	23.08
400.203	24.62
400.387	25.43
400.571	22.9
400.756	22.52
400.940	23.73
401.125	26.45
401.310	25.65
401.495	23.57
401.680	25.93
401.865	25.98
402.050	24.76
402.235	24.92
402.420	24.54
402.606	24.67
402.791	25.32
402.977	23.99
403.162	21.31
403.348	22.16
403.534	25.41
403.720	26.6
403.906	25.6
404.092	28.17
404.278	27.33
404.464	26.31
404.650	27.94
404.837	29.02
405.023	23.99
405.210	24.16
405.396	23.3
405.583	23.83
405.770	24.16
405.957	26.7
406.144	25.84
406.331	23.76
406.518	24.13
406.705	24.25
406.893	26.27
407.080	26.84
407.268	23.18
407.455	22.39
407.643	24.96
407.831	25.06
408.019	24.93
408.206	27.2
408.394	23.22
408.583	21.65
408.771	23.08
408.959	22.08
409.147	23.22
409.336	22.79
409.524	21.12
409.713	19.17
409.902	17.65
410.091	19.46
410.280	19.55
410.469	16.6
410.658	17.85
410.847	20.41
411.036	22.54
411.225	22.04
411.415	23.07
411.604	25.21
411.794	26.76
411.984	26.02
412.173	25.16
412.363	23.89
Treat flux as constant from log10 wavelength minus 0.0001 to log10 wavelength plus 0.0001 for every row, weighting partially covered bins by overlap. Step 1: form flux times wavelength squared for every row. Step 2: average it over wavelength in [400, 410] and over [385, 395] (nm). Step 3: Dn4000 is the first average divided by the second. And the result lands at 1.3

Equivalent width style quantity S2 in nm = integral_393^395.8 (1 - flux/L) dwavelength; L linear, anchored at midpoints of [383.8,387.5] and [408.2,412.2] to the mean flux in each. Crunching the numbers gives 0.115 nm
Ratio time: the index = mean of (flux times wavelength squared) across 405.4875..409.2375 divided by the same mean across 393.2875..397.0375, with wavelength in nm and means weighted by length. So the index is 1.38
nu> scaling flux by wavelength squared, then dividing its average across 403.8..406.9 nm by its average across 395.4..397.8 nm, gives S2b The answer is 1.5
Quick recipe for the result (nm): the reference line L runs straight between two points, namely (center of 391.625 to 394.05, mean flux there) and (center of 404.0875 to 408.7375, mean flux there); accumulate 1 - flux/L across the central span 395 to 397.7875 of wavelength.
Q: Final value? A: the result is 0.40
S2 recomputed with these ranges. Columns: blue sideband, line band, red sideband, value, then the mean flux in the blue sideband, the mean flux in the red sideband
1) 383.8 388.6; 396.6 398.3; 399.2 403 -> 0.417 nm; 19.1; 24.5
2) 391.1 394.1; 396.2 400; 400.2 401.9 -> 0.572 nm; 20.5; 24.6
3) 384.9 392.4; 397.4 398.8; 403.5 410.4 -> 0.062 nm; 20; 24.1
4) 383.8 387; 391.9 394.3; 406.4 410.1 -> 0.158 nm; 19.3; 23.2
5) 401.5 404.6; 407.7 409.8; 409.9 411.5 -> -0.170 nm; 25.2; 20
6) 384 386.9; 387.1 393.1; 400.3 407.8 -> 0.310 nm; 19.7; 24.9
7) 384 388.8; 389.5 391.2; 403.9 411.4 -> -0.044 nm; 19.2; 23.5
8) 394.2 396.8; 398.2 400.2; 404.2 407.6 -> -0.118 nm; 19.9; 25.2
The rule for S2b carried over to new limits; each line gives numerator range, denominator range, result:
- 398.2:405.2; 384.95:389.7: 1.40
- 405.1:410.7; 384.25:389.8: 1.35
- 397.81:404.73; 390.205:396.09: 1.21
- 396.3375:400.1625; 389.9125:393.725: 1.00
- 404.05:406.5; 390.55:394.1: 1.31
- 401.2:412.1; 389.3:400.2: 1.25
